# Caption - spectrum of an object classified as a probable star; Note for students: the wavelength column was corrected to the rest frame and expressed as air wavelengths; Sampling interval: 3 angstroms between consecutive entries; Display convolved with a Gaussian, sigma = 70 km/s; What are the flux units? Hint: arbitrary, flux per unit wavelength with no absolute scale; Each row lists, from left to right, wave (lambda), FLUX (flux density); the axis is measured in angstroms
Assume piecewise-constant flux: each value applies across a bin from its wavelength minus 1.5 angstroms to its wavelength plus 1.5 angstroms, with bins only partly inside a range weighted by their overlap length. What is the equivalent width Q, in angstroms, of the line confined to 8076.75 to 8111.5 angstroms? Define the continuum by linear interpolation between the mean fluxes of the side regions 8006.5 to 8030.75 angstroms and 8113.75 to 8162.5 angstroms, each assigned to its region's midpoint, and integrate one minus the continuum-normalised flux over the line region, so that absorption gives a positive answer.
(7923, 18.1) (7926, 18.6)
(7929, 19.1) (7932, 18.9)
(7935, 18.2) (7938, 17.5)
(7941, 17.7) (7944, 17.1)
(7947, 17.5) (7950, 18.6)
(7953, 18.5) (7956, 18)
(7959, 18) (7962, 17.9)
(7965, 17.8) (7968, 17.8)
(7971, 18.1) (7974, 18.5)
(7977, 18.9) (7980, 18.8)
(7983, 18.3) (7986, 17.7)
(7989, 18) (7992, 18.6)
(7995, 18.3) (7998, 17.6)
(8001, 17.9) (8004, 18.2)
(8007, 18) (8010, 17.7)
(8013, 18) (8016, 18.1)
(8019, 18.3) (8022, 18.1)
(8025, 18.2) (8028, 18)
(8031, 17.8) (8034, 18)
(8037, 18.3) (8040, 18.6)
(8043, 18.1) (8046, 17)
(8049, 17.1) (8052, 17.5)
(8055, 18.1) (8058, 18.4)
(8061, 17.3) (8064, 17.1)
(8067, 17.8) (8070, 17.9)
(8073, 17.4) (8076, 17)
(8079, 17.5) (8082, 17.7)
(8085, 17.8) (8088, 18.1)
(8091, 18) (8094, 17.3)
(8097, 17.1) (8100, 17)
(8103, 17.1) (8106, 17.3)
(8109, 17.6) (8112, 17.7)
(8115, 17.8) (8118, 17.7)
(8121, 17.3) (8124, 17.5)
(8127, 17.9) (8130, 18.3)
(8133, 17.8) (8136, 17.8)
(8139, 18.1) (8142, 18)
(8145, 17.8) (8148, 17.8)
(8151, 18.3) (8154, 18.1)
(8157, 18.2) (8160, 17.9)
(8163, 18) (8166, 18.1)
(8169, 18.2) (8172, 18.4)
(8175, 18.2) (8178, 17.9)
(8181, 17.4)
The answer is 0.9 angstroms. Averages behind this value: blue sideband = 18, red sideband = 17.9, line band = 17.5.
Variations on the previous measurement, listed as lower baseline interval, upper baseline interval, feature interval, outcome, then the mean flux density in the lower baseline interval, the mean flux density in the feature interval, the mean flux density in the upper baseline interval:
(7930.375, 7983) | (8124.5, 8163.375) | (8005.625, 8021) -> 0.04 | 18.1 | 18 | 18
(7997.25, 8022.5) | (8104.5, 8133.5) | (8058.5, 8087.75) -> 0.43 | 18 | 17.6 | 17.7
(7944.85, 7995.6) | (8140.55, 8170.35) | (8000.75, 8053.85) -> 0.57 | 18.2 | 17.9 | 18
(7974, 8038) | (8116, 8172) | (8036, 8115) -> 1.91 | 18.1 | 17.6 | 17.9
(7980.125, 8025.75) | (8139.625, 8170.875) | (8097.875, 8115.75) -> 0.66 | 18.1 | 17.4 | 18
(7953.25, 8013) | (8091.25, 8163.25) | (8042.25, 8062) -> 0.32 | 18.1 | 17.6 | 17.7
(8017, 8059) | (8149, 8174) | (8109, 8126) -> 0.44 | 18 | 17.6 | 18.1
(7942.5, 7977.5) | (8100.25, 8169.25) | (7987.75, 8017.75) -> -0.10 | 18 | 18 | 17.8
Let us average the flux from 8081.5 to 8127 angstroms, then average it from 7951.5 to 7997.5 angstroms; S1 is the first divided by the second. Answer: 0.96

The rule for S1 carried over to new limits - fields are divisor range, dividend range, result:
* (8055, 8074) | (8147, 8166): 1.02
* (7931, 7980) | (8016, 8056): 0.99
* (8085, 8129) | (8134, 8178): 1.03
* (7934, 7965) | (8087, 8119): 0.98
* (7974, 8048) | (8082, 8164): 0.98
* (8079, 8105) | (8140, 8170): 1.03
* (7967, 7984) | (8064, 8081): 0.95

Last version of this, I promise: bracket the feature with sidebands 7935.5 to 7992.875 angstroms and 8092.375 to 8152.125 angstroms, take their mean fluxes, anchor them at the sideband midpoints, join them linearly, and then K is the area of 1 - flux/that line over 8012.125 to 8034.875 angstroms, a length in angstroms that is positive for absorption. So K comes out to -0.2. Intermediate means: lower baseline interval 18.1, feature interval 18.1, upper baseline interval 17.7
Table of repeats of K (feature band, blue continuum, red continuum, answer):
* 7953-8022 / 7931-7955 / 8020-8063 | -0.7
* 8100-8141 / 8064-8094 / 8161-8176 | 0.5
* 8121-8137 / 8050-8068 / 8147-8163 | 0.1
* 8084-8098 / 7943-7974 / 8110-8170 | 0.2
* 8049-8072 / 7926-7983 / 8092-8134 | 0.1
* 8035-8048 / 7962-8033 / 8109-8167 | 0.1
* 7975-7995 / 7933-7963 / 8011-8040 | -0.4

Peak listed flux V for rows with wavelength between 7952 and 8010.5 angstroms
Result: 18.9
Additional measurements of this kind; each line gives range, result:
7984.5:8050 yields 18.6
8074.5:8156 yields 18.3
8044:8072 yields 18.4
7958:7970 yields 18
